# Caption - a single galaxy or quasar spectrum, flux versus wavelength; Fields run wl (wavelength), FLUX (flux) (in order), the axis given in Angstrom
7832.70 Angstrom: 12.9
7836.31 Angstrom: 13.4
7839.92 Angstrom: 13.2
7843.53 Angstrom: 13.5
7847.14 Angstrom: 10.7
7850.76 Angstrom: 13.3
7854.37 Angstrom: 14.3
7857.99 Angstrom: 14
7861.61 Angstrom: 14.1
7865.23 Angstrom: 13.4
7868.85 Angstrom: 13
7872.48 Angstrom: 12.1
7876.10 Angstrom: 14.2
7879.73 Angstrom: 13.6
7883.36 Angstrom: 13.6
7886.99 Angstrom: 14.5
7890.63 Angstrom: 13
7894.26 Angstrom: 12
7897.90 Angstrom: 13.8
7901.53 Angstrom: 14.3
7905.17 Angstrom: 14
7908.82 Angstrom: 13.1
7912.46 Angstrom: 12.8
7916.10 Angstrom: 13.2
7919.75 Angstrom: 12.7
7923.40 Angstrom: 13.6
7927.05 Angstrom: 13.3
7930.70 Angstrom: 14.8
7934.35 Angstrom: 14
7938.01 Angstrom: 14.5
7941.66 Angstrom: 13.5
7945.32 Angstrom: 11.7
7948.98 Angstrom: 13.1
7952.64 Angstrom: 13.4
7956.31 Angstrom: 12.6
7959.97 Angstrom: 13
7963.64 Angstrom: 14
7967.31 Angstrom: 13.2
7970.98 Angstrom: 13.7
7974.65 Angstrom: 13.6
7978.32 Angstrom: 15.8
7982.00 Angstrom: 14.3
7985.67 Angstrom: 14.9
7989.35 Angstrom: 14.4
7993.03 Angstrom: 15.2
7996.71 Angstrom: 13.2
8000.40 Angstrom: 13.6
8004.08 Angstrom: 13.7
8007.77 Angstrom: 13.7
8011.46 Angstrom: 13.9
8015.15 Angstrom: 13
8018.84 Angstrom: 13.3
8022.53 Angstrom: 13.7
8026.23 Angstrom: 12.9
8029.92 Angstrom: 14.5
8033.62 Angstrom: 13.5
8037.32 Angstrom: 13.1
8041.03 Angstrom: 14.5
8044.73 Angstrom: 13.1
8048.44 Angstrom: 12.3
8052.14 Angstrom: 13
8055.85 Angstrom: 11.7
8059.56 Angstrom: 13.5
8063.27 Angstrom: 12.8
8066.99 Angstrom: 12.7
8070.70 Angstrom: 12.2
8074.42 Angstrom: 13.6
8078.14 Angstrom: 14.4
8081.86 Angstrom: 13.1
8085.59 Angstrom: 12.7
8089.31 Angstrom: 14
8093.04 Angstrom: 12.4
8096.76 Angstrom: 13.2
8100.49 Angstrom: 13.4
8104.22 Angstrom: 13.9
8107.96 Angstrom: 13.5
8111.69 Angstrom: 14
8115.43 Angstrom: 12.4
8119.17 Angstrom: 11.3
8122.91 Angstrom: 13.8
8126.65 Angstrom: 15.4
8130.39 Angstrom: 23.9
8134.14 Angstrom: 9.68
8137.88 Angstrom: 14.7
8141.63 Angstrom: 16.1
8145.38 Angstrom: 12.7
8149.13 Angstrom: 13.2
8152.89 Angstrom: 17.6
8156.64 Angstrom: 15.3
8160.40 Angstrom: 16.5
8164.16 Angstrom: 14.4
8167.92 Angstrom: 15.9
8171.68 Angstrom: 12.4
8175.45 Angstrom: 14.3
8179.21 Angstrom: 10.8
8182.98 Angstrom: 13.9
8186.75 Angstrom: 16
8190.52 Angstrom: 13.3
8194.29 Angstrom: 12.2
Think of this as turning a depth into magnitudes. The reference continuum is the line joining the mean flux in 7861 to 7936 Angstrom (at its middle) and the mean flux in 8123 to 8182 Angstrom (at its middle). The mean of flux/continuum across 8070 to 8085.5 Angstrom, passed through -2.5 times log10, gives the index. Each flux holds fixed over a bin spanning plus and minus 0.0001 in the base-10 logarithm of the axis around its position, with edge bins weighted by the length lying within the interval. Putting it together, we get 0.09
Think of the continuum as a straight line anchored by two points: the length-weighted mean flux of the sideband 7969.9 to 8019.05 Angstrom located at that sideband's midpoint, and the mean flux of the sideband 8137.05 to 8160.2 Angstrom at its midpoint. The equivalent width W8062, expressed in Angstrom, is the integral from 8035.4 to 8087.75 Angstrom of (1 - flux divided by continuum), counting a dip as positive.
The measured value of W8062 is 5.17 Angstrom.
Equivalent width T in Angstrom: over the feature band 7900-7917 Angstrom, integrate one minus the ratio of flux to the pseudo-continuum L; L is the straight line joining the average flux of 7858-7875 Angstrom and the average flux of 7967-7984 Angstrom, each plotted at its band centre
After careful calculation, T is 0.2 Angstrom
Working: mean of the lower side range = 13.3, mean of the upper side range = 14.2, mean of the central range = 13.5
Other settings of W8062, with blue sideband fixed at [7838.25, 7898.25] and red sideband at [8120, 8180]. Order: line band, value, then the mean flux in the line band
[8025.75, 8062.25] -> 2.6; 13.2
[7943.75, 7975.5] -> 1.5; 13.1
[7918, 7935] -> -0.1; 13.7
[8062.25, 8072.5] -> 1.3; 12.5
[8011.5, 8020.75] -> 0.5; 13.3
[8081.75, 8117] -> 3.1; 13.3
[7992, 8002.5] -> 0.1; 13.9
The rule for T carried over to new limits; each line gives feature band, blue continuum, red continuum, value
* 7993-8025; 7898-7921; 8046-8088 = -1.22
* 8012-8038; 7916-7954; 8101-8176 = 0.86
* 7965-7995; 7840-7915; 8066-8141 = -1.84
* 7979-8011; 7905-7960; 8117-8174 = -0.96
